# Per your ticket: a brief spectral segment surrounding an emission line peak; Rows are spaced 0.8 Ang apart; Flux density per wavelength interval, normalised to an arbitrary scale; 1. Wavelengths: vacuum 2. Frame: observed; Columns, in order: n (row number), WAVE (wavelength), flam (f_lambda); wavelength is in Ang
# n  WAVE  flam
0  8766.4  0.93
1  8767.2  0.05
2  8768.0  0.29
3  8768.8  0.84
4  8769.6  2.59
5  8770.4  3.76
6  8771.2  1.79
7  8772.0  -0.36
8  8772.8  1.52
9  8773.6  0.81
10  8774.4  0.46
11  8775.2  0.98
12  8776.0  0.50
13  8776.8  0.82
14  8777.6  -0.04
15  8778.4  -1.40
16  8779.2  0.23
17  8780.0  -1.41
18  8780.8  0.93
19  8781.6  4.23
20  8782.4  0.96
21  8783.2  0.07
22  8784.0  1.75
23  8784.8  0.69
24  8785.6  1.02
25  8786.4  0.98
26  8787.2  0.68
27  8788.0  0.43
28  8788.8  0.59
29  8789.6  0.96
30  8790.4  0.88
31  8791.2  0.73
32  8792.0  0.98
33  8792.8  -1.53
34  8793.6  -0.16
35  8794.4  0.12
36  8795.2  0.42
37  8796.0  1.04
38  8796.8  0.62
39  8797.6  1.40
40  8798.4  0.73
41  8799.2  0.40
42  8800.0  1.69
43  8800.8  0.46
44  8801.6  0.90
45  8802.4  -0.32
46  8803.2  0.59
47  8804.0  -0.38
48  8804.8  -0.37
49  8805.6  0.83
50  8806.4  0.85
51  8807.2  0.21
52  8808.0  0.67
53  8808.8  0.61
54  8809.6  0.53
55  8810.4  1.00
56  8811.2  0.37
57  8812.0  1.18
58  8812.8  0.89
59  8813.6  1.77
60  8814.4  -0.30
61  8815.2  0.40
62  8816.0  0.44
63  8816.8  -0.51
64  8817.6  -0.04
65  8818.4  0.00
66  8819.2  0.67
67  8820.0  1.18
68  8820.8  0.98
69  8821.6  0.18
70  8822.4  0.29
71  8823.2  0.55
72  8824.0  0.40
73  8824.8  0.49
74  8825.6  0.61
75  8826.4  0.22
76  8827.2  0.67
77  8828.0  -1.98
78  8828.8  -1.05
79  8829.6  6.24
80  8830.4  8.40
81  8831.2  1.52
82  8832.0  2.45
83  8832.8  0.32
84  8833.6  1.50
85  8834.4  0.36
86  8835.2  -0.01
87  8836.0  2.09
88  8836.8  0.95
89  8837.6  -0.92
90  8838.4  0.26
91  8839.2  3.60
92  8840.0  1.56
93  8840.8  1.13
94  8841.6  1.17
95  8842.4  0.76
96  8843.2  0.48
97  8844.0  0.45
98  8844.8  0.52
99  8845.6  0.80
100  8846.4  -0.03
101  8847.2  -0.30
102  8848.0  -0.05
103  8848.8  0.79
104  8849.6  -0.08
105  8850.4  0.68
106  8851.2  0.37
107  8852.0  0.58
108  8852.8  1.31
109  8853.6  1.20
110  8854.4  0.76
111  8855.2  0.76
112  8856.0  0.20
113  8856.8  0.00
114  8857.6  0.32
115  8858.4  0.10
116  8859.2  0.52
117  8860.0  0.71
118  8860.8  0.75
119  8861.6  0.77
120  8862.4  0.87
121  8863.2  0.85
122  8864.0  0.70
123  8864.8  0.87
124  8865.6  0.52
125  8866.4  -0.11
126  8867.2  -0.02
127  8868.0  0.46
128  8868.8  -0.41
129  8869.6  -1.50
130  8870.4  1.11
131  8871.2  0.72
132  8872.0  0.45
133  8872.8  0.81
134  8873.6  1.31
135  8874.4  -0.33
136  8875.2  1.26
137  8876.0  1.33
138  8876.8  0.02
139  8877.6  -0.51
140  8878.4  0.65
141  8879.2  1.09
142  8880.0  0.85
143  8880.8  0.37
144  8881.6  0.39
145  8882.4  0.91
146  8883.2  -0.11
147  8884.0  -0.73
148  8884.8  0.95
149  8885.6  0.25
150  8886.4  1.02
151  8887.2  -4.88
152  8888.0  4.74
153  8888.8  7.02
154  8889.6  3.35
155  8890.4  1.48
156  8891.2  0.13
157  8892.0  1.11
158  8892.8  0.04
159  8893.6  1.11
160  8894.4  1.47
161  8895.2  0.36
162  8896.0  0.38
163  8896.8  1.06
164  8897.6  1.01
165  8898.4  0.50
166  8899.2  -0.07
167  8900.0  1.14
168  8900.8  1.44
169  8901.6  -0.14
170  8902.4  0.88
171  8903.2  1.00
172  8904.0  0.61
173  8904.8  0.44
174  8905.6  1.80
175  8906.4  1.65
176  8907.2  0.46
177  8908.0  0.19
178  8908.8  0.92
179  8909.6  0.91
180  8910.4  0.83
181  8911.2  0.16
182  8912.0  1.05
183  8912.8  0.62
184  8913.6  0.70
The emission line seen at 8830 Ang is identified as H-beta 4861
